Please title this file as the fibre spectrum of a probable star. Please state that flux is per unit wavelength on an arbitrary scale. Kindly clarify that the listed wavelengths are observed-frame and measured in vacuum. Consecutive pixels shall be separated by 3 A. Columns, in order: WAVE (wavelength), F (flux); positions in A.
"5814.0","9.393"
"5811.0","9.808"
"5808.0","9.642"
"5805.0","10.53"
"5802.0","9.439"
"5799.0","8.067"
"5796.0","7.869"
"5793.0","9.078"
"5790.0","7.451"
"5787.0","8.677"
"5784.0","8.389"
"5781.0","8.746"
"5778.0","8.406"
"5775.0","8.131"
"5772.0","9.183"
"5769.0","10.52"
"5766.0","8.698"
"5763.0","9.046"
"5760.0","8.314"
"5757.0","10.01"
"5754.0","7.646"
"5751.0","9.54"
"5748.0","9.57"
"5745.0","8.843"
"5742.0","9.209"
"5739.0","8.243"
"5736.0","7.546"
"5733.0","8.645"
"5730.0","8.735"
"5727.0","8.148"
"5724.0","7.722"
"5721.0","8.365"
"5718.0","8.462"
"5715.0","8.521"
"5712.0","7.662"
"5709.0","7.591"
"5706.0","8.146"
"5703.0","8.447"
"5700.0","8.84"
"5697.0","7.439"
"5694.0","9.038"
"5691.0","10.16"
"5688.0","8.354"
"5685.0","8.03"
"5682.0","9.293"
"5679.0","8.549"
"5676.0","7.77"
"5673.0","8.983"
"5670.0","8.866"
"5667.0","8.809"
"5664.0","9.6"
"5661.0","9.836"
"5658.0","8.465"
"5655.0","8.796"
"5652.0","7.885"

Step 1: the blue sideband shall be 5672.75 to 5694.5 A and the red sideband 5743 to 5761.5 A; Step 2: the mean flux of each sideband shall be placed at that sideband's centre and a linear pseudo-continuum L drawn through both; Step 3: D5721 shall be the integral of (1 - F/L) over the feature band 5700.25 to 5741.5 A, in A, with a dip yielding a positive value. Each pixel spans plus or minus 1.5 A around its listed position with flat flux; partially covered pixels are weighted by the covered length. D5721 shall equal 3.1 A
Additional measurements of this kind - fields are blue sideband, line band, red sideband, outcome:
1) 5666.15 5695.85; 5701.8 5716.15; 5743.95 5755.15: 1.3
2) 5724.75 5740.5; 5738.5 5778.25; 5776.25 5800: -3.4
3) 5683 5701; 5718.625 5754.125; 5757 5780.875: 1.1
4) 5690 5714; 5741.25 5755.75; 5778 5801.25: -1.0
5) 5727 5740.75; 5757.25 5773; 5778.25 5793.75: -1.6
